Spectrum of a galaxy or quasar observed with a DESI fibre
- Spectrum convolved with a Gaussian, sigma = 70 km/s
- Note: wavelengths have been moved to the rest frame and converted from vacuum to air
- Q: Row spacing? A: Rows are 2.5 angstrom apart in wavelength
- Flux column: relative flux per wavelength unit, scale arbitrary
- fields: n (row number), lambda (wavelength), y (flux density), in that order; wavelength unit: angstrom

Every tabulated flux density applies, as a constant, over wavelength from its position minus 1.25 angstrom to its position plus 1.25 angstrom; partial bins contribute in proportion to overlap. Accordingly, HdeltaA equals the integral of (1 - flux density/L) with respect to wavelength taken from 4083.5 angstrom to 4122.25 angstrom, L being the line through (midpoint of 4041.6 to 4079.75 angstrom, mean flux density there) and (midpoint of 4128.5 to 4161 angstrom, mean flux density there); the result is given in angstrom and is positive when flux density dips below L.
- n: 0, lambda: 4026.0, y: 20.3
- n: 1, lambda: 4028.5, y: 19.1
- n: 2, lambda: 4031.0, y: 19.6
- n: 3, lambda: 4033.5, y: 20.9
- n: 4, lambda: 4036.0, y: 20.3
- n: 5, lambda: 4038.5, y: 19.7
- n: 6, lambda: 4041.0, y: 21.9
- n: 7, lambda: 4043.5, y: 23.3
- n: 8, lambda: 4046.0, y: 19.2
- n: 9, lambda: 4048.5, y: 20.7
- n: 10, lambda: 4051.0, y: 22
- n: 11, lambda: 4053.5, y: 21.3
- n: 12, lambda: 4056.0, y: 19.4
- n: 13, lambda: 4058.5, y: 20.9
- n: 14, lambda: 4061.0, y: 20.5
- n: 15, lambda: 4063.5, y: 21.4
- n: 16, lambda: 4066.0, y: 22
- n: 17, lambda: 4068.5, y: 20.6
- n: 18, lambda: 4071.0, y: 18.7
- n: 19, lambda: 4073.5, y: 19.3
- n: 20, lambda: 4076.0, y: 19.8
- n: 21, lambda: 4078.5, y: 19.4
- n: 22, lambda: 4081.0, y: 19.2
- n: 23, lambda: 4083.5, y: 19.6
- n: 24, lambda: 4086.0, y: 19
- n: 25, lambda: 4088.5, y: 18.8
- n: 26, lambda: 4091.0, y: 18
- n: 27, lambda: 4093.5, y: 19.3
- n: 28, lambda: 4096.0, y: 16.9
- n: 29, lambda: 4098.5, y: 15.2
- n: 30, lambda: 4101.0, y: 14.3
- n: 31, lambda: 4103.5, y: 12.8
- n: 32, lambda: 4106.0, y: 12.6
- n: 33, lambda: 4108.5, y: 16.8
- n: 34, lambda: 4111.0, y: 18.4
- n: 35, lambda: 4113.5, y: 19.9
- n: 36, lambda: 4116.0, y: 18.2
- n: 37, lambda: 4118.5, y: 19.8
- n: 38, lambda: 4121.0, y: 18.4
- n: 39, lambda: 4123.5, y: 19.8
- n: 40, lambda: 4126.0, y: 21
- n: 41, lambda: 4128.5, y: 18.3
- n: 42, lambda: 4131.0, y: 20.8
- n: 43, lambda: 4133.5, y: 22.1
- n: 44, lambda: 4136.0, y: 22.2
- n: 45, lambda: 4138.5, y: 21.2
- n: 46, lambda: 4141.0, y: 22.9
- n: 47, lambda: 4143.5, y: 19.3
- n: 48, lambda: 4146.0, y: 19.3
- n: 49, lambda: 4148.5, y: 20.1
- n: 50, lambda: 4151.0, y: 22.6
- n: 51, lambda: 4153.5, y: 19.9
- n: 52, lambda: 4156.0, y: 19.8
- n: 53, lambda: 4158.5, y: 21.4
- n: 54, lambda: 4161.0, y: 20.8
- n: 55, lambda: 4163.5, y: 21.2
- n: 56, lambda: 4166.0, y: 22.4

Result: 6.4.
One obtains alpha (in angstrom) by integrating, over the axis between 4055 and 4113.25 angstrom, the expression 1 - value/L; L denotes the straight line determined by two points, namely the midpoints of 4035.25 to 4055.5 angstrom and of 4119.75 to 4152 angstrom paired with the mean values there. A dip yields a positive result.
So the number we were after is 6.8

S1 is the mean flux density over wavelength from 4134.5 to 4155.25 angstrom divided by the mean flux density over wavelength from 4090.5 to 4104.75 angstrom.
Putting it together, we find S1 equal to 1.31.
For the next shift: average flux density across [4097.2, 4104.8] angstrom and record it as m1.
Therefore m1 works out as 14.1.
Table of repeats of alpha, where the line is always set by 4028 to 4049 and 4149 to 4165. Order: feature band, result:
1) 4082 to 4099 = 2.02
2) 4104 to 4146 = 2.98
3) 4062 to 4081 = 0.51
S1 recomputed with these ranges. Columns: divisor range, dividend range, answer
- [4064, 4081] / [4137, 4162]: 1.04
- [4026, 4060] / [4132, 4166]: 1.02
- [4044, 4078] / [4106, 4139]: 0.95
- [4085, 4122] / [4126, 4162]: 1.21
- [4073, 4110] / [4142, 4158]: 1.17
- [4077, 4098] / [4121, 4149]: 1.10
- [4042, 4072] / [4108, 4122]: 0.90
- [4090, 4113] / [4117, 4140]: 1.26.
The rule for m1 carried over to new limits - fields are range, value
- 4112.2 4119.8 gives 19.3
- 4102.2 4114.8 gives 16.1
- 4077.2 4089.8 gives 19.2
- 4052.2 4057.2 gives 20.4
